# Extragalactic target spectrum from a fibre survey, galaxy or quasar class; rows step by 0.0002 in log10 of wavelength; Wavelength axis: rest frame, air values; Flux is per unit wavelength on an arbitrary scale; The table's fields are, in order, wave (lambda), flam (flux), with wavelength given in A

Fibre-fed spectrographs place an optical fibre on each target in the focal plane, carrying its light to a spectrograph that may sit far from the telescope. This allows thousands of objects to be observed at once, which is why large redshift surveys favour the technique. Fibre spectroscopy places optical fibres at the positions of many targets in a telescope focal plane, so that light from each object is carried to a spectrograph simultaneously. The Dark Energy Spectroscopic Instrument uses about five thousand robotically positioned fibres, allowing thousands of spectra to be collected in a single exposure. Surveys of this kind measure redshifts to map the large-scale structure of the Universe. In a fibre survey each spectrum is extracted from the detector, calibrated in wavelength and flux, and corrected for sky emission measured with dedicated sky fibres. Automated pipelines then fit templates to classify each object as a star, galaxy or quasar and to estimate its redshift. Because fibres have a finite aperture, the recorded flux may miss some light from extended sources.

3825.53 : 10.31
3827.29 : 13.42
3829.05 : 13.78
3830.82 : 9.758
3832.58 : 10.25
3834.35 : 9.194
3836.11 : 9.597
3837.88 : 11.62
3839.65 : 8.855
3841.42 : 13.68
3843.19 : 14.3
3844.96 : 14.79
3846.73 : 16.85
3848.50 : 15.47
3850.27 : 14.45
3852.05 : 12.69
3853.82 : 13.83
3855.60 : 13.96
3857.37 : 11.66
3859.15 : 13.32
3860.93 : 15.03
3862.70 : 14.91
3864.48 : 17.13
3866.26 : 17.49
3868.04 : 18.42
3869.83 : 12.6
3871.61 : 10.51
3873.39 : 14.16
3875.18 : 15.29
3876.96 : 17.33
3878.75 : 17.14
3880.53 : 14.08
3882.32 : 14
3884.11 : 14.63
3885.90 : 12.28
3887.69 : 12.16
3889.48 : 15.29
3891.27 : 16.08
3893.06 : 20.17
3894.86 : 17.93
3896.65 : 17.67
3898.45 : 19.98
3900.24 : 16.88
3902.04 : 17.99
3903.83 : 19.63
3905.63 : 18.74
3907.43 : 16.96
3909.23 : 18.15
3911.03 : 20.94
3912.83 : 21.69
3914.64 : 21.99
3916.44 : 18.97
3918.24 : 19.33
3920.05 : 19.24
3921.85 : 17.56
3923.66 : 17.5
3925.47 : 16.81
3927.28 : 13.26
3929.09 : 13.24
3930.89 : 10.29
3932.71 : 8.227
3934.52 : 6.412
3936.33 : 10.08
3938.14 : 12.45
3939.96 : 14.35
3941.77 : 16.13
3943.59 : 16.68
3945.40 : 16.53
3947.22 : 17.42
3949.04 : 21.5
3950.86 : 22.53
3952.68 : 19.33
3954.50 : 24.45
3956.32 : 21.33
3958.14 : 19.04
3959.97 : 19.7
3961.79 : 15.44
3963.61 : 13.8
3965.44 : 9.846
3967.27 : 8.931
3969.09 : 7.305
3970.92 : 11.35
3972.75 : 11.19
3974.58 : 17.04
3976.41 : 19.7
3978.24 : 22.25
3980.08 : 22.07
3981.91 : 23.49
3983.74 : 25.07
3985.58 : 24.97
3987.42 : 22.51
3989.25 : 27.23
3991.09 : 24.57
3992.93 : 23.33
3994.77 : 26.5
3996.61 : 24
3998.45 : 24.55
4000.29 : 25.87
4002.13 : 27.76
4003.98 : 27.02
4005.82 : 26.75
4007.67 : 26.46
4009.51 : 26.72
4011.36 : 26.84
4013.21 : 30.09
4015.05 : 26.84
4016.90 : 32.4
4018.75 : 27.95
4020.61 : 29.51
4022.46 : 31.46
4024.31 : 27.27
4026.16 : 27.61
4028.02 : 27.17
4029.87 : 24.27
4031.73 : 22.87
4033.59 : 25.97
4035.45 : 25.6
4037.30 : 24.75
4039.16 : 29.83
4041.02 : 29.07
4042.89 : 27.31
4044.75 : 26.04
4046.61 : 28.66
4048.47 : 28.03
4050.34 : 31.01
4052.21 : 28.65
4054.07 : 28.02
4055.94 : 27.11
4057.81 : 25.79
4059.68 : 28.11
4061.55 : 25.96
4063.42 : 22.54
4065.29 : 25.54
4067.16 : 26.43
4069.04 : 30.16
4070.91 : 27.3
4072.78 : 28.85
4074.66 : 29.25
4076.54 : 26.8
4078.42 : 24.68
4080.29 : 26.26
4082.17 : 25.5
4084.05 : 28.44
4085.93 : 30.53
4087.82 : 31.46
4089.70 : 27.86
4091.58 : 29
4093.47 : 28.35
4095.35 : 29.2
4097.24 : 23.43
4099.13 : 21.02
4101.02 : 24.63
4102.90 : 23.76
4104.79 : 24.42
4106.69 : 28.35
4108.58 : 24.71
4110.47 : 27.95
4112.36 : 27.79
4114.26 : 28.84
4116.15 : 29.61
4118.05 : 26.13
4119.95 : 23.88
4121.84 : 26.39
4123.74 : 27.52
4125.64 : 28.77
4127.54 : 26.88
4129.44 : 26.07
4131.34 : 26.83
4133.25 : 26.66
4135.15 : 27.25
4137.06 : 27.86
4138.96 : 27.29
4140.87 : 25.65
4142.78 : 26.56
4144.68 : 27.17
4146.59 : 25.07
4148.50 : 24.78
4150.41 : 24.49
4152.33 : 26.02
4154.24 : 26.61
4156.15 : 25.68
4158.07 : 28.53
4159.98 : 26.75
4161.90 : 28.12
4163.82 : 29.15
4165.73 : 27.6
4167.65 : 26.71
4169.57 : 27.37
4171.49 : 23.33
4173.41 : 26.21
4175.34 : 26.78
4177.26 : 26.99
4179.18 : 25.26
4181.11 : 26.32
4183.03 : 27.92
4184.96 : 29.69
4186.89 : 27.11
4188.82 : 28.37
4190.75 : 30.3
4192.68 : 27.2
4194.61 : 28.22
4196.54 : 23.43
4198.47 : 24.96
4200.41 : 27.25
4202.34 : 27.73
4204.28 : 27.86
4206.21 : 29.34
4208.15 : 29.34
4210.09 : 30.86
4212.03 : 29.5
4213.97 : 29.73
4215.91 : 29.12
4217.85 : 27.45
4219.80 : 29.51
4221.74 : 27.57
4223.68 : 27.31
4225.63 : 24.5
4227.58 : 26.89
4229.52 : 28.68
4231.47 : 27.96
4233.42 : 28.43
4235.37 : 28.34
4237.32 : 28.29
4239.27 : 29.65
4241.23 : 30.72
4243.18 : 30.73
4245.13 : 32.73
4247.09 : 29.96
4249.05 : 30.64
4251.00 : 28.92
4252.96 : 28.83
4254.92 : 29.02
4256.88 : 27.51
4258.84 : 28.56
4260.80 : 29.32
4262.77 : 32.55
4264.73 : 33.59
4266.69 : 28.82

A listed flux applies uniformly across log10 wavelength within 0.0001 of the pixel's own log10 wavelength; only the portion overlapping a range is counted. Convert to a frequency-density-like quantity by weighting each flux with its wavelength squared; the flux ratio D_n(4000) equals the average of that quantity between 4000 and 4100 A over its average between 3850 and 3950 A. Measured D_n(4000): 1.87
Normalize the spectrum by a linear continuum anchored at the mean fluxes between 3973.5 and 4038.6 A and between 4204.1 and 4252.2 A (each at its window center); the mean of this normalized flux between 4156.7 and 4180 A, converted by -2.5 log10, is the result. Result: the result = 0.05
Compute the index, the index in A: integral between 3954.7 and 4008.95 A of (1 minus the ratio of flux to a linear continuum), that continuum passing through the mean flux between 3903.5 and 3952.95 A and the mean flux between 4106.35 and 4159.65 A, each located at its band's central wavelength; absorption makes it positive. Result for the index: -3.9 A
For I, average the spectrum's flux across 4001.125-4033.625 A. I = 27.5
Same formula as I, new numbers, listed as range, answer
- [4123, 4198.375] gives 26.9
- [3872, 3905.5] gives 16.2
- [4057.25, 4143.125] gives 26.9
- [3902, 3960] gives 17.2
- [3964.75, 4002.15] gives 20.4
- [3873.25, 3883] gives 15.5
